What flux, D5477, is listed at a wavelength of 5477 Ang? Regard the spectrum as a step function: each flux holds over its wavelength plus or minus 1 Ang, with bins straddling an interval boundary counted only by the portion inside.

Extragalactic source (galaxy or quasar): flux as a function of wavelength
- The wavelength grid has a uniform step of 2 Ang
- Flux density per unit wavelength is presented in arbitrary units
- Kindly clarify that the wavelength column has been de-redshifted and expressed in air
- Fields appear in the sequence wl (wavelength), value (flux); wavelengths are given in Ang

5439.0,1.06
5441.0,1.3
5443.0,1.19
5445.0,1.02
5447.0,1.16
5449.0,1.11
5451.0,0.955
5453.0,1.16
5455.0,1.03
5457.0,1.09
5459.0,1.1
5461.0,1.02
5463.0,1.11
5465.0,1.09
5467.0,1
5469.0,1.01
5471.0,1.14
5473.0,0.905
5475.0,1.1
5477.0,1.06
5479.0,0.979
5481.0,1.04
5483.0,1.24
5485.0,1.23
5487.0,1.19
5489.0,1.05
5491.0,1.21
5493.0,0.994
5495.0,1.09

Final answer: 1.06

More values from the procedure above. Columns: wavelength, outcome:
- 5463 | 1.11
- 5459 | 1.1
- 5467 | 1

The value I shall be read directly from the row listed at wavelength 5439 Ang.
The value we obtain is 1.06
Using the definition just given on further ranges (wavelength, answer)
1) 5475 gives 1.1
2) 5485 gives 1.23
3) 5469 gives 1.01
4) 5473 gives 0.905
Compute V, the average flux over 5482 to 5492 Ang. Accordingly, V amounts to 1.18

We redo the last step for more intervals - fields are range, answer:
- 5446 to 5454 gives 1.1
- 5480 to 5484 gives 1.14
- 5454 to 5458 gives 1.06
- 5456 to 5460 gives 1.1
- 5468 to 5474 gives 1.02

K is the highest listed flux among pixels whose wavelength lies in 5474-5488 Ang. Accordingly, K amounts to 1.24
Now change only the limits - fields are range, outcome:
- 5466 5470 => 1.01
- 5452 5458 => 1.16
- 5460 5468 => 1.11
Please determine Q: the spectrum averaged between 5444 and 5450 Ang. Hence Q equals 1.1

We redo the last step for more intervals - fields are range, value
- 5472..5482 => 1.02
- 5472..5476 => 1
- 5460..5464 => 1.06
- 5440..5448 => 1.17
